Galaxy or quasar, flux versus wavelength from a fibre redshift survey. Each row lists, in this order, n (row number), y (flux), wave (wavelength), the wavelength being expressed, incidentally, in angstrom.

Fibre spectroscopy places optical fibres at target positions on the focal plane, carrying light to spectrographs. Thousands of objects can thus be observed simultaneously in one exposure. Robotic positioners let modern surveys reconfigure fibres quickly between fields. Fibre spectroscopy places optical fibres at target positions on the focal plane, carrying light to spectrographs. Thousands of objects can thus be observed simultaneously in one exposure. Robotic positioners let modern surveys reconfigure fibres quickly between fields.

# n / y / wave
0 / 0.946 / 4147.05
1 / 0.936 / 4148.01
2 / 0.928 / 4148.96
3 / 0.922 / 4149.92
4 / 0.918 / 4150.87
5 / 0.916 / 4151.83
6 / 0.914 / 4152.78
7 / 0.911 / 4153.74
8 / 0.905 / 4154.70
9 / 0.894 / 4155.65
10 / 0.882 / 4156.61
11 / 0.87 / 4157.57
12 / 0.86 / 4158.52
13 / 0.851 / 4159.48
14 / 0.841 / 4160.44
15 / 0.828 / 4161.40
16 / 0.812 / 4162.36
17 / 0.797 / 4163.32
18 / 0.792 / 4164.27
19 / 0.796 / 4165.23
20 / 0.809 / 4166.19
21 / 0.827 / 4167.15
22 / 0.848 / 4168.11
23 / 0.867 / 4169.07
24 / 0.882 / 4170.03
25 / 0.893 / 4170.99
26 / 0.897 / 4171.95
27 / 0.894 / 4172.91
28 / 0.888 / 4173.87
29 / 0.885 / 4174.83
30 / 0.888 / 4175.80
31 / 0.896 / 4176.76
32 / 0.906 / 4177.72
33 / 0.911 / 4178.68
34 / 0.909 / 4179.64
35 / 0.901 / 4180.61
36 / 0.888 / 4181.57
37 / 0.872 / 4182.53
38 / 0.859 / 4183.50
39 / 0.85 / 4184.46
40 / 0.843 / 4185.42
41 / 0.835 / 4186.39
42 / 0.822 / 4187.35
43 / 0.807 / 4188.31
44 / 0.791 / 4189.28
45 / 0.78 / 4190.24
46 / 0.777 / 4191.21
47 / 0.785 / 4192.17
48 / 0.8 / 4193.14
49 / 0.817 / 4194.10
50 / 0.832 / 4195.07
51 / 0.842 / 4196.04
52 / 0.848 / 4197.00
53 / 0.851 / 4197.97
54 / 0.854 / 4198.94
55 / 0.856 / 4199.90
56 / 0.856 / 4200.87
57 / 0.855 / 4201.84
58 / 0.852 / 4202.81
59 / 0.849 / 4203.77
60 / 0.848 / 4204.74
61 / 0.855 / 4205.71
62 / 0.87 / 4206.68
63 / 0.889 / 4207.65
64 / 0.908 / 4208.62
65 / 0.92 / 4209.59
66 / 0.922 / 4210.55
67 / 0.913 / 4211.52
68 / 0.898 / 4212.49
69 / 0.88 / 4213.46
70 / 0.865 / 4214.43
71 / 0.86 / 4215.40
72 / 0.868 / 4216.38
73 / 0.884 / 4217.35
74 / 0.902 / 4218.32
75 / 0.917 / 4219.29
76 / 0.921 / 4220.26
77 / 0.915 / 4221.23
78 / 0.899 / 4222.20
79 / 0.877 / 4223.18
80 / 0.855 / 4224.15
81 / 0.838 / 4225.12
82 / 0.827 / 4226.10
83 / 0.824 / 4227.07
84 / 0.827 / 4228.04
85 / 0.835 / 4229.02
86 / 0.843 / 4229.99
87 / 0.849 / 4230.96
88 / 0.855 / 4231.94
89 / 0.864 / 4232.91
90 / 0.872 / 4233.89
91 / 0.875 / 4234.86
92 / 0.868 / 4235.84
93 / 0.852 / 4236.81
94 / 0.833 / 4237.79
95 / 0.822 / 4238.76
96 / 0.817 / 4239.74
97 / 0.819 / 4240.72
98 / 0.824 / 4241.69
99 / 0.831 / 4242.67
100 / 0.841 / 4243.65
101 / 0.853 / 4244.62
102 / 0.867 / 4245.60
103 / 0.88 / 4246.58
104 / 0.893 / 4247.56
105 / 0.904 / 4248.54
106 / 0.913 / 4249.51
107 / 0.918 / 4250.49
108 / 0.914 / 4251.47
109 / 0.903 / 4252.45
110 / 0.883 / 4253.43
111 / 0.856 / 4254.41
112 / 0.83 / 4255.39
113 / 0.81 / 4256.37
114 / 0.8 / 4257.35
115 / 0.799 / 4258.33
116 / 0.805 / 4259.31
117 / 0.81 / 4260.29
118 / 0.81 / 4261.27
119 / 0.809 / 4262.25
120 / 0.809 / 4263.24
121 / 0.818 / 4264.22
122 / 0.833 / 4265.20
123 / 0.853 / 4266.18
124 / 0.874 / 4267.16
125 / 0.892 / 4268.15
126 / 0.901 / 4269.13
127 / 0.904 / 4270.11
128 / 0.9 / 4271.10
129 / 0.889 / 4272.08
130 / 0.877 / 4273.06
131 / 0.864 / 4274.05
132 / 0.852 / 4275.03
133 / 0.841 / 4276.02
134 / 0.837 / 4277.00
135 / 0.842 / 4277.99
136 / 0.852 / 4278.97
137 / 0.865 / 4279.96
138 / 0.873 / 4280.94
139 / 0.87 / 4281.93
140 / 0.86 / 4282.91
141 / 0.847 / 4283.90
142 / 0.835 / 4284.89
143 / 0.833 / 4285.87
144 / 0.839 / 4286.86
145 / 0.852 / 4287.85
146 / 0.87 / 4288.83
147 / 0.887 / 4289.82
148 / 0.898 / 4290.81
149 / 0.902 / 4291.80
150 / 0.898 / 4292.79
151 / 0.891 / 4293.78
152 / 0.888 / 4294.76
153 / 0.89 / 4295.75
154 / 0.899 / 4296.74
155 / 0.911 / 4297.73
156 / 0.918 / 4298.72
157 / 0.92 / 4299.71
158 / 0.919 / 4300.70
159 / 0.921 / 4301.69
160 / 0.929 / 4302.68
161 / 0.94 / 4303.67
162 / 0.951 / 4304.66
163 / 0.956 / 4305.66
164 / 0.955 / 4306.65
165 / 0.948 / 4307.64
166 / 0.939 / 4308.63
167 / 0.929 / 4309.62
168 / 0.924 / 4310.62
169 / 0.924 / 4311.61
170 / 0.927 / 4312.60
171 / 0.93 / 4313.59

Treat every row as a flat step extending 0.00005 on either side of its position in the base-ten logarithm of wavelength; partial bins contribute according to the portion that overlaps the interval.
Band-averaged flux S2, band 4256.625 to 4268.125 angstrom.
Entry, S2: 0.823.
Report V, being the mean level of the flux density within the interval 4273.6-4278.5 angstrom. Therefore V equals 0.848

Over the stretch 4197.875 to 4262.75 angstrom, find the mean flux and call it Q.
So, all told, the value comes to 0.861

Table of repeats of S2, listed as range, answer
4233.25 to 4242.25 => 0.842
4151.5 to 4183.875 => 0.87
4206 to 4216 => 0.891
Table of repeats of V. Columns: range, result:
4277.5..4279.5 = 0.848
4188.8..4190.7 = 0.788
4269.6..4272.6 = 0.899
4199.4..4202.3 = 0.856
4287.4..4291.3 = 0.878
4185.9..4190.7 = 0.807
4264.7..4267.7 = 0.854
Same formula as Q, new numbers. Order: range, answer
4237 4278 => 0.853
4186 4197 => 0.81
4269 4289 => 0.861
